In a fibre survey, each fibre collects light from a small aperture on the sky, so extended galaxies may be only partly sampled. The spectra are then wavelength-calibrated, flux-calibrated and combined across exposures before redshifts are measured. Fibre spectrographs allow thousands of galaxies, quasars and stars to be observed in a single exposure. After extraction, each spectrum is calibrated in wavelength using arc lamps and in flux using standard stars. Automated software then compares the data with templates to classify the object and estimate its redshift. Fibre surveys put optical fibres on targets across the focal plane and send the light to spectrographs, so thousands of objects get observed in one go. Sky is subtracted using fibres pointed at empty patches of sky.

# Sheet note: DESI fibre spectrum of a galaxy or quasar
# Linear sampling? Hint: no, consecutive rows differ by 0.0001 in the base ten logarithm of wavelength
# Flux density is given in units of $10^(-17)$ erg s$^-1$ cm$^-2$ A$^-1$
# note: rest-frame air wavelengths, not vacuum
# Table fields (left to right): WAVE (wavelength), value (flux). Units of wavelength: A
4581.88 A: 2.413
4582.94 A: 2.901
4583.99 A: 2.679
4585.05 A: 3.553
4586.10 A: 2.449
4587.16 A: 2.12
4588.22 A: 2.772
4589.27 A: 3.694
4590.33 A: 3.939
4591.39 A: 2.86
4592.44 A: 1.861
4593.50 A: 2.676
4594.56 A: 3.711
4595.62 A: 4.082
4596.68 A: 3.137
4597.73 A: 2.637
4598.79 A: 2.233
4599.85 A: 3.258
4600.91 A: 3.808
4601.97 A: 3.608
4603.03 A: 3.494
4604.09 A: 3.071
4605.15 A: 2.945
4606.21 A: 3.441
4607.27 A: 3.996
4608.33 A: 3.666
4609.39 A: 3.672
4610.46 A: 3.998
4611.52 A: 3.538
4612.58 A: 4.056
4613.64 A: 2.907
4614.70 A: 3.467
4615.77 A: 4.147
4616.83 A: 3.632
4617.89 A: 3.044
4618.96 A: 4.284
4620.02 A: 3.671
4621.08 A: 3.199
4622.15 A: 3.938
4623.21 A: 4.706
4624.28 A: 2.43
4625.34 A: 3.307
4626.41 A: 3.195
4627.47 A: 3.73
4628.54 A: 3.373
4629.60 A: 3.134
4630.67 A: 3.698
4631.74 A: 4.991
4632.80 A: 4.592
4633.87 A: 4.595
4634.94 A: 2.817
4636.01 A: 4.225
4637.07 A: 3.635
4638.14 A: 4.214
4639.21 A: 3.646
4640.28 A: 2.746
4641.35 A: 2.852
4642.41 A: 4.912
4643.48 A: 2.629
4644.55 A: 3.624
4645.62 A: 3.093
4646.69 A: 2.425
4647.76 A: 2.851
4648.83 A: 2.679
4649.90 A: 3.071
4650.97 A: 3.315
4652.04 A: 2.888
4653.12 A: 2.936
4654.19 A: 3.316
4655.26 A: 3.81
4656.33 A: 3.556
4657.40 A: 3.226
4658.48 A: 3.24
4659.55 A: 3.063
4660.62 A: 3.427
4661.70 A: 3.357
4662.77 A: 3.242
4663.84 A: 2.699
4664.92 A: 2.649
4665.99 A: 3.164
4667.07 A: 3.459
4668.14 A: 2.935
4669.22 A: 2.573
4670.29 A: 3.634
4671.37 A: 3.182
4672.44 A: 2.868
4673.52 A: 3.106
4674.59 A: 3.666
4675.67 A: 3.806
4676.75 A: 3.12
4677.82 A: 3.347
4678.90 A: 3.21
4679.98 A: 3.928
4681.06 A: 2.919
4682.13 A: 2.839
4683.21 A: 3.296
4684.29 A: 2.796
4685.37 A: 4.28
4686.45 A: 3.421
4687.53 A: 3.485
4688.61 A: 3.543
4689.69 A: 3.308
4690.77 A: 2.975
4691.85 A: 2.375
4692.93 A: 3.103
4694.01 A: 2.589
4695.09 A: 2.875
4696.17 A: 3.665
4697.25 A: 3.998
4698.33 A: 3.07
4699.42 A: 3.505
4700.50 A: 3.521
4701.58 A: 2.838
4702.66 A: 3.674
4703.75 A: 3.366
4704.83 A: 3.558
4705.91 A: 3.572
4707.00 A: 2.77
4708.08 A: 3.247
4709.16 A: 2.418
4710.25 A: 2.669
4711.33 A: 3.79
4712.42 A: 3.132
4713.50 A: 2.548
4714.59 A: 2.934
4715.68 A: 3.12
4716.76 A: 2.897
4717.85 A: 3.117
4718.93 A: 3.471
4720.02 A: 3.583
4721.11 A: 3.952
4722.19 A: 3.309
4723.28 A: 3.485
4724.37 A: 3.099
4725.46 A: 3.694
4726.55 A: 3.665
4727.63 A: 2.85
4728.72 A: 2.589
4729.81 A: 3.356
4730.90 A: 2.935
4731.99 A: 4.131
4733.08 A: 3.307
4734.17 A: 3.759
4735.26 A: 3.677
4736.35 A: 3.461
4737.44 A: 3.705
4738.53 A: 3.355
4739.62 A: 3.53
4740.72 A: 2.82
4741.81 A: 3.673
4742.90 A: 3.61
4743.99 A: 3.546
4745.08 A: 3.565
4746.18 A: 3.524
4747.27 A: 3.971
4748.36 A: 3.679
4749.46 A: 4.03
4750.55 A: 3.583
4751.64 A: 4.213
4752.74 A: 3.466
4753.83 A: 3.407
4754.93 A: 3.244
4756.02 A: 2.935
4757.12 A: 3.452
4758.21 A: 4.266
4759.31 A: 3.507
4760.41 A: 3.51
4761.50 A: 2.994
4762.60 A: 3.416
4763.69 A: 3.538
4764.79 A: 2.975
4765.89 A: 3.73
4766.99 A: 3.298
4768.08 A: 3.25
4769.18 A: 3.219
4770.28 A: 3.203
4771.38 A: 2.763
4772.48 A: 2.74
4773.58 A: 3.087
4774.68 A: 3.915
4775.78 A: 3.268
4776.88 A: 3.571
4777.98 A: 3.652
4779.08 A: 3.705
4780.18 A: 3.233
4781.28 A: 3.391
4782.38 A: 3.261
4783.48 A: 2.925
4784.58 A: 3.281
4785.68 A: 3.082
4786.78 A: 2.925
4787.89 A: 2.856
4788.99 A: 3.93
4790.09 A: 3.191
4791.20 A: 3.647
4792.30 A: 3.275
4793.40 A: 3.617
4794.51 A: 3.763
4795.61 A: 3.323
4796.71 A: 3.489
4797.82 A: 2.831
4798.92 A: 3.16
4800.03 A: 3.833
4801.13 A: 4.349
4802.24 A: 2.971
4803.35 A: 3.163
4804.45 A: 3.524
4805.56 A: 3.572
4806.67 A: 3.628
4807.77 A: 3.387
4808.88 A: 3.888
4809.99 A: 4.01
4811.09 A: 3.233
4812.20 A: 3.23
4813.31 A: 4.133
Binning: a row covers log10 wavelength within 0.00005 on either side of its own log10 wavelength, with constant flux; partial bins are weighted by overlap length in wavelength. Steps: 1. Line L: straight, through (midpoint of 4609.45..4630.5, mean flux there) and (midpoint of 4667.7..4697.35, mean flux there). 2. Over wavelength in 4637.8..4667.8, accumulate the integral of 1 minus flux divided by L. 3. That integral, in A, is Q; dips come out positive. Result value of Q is 1.6 A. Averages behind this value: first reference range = 3.57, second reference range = 3.23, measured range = 3.21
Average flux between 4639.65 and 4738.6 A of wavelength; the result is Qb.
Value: 3.24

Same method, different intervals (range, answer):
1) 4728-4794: 3.41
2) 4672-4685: 3.26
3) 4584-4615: 3.25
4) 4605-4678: 3.43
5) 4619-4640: 3.74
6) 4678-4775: 3.34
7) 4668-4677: 3.22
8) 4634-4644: 3.57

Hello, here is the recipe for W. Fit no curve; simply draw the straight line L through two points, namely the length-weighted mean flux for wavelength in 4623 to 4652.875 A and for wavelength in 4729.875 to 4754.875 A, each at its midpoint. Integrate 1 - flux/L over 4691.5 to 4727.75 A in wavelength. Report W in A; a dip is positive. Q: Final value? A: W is 3.2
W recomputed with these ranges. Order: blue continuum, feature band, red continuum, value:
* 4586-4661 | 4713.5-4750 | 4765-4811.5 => -0.4 A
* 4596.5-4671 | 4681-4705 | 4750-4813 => 1.0 A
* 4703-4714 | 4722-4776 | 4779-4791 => -4.1 A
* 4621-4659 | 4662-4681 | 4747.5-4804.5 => 1.3 A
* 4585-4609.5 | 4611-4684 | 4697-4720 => -4.6 A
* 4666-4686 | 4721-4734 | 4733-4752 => 0.7 A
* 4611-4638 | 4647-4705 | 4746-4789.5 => 5.9 A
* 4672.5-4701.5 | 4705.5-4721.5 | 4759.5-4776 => 0.7 A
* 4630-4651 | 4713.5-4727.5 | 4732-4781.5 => 0.7 A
